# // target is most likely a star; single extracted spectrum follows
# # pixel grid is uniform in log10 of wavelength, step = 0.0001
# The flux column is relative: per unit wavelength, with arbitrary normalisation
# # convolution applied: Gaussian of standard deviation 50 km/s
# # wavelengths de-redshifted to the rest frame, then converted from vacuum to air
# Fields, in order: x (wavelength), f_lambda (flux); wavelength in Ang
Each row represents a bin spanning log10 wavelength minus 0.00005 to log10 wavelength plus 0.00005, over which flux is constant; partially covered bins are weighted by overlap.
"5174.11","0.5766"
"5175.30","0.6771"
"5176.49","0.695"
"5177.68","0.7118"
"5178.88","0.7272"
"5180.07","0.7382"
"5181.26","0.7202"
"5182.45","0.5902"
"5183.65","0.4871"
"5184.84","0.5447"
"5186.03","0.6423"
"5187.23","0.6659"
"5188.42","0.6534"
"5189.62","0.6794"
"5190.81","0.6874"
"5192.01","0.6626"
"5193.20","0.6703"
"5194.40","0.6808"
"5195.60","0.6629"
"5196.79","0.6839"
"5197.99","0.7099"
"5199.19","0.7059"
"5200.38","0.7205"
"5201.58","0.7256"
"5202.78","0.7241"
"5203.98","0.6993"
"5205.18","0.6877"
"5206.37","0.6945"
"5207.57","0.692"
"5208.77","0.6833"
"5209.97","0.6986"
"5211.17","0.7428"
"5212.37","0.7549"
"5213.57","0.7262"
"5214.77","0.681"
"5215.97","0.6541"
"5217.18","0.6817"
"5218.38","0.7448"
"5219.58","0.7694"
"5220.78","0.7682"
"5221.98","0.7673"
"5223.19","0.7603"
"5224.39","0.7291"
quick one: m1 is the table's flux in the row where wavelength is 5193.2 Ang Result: 0.6703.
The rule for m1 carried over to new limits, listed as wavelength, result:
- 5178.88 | 0.7272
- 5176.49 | 0.695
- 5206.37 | 0.6945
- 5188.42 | 0.6534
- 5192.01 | 0.6626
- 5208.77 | 0.6833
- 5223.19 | 0.7603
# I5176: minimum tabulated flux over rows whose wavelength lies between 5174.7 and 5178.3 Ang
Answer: 0.6771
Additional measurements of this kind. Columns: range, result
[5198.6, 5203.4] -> 0.7059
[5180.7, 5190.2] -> 0.4871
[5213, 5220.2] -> 0.6541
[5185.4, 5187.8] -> 0.6423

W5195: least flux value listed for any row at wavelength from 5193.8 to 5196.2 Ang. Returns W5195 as 0.6629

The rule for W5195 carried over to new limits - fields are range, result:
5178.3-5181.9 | 0.7202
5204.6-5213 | 0.6833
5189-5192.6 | 0.6626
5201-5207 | 0.6877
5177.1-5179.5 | 0.7118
